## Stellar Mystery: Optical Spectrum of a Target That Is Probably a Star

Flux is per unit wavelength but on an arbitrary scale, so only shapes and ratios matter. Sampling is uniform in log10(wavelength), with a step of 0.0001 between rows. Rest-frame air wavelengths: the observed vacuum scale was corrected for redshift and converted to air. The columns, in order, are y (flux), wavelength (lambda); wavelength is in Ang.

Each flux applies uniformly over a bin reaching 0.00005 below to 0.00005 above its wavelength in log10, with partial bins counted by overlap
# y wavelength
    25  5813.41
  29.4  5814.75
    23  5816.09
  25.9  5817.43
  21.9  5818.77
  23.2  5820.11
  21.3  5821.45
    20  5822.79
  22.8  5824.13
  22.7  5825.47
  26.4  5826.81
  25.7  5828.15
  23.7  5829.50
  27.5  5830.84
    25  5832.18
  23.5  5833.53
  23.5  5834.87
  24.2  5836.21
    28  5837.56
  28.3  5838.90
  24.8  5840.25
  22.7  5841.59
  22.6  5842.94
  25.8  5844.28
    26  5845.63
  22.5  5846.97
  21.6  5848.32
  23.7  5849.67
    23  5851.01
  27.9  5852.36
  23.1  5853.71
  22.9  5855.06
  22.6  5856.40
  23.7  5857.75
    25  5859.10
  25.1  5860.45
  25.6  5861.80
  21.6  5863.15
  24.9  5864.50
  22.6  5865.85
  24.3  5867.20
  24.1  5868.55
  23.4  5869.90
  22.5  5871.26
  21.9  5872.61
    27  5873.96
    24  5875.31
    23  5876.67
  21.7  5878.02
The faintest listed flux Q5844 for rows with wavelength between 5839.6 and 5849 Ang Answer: 21.6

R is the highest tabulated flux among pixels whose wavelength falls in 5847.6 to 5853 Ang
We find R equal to 27.9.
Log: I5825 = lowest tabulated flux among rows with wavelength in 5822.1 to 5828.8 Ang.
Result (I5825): 20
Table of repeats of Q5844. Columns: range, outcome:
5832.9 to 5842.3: 22.7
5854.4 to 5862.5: 22.6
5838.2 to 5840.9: 24.8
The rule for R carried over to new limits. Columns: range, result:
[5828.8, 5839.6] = 28.3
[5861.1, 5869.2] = 25.6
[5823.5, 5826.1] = 22.8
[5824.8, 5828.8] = 26.4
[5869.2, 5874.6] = 27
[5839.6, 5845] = 25.8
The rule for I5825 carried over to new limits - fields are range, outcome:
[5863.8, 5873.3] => 21.9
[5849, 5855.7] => 22.9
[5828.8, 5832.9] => 23.7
